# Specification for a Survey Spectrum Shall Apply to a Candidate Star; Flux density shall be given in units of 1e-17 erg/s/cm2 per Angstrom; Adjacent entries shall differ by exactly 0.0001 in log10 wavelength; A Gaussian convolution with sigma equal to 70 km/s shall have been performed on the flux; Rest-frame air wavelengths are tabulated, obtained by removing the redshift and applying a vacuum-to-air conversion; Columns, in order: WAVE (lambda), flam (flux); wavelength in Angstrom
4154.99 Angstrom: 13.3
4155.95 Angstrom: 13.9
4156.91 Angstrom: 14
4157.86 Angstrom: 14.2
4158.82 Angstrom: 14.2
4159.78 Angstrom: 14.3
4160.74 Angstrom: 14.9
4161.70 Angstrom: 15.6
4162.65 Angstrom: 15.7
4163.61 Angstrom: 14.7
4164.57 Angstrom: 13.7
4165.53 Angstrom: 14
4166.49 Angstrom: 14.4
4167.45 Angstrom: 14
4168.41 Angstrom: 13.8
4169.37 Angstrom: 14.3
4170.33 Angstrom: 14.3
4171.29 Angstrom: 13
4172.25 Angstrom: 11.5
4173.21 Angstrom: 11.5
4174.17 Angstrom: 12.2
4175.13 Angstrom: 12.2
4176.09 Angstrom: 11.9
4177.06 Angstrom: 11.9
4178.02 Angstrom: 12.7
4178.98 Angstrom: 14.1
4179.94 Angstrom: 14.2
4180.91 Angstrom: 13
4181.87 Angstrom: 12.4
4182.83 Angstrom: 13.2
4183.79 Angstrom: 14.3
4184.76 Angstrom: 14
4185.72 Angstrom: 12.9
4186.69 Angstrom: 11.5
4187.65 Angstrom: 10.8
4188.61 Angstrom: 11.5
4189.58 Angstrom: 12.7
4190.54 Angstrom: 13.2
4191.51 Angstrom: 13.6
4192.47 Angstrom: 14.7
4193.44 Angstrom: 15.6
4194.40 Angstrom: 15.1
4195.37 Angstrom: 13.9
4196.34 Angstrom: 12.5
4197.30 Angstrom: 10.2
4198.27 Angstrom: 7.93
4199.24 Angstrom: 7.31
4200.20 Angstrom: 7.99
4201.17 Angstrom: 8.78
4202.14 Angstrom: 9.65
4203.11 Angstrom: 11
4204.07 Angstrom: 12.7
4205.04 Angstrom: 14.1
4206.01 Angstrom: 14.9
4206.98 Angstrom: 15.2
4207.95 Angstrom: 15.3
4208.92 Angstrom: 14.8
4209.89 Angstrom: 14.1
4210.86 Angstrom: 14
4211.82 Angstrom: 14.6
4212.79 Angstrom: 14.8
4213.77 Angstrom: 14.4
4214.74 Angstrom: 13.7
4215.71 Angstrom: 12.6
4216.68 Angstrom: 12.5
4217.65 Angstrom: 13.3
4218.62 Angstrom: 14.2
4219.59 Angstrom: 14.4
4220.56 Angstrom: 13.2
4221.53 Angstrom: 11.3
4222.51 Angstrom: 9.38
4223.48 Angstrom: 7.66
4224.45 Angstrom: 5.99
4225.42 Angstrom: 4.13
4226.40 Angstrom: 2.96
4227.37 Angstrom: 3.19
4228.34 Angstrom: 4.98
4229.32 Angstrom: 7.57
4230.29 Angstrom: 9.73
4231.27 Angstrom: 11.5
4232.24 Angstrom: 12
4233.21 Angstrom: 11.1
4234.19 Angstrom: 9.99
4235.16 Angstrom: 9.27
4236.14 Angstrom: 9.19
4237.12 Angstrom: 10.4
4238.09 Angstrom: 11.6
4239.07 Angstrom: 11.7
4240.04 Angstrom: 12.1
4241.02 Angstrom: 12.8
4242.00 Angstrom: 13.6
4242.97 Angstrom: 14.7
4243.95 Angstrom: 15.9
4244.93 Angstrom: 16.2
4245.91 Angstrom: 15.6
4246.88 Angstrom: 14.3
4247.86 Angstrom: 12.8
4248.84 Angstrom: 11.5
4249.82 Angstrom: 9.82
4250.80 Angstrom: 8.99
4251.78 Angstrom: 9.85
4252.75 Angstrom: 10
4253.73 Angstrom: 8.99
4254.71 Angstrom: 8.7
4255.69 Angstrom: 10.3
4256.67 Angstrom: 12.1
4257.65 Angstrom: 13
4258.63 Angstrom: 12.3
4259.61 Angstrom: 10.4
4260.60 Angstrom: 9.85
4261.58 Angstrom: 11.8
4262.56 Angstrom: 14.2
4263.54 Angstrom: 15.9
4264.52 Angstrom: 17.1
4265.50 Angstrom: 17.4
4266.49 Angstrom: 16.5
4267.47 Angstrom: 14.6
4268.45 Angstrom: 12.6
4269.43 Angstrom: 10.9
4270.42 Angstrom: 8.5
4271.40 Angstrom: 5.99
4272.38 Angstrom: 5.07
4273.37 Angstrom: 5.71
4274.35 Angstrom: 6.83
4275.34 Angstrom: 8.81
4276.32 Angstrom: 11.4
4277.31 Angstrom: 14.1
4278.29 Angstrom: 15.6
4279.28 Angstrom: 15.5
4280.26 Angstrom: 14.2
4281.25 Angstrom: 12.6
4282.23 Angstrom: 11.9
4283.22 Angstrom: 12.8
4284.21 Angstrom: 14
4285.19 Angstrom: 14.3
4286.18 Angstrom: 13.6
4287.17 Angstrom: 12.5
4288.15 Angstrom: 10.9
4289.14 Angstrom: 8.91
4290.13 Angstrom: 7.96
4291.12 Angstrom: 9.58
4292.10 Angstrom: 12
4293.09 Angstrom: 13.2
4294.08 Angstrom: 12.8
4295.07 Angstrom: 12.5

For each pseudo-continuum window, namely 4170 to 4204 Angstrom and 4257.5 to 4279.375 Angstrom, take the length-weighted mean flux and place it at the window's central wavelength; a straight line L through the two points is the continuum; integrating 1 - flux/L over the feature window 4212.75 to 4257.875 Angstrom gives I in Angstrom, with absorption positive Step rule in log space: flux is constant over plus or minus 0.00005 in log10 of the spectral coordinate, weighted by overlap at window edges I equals 3.8 Angstrom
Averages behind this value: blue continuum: 12.2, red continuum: 11.8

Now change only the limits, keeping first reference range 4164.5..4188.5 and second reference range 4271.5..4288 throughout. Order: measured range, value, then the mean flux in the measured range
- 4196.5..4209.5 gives 1.1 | 11.6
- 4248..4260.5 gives 1.5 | 10.5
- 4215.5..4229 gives 3.5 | 9.18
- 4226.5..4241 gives 3.2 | 9.52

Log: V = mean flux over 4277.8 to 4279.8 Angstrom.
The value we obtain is 15.6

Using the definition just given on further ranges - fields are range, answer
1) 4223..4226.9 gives 5.17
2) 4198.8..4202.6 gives 8.44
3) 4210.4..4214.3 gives 14.4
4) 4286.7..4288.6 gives 11.8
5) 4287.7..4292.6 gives 9.86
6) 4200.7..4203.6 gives 9.84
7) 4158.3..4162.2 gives 14.8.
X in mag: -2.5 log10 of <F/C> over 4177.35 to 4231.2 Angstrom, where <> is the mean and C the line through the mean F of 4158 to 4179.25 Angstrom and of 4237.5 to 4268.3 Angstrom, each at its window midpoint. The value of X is 0.13 mag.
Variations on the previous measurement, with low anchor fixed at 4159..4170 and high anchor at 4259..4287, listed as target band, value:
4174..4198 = 0.09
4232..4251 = 0.06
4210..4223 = 0.01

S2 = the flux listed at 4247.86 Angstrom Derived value 12.8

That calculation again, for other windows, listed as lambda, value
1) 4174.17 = 12.2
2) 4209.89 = 14.1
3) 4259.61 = 10.4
